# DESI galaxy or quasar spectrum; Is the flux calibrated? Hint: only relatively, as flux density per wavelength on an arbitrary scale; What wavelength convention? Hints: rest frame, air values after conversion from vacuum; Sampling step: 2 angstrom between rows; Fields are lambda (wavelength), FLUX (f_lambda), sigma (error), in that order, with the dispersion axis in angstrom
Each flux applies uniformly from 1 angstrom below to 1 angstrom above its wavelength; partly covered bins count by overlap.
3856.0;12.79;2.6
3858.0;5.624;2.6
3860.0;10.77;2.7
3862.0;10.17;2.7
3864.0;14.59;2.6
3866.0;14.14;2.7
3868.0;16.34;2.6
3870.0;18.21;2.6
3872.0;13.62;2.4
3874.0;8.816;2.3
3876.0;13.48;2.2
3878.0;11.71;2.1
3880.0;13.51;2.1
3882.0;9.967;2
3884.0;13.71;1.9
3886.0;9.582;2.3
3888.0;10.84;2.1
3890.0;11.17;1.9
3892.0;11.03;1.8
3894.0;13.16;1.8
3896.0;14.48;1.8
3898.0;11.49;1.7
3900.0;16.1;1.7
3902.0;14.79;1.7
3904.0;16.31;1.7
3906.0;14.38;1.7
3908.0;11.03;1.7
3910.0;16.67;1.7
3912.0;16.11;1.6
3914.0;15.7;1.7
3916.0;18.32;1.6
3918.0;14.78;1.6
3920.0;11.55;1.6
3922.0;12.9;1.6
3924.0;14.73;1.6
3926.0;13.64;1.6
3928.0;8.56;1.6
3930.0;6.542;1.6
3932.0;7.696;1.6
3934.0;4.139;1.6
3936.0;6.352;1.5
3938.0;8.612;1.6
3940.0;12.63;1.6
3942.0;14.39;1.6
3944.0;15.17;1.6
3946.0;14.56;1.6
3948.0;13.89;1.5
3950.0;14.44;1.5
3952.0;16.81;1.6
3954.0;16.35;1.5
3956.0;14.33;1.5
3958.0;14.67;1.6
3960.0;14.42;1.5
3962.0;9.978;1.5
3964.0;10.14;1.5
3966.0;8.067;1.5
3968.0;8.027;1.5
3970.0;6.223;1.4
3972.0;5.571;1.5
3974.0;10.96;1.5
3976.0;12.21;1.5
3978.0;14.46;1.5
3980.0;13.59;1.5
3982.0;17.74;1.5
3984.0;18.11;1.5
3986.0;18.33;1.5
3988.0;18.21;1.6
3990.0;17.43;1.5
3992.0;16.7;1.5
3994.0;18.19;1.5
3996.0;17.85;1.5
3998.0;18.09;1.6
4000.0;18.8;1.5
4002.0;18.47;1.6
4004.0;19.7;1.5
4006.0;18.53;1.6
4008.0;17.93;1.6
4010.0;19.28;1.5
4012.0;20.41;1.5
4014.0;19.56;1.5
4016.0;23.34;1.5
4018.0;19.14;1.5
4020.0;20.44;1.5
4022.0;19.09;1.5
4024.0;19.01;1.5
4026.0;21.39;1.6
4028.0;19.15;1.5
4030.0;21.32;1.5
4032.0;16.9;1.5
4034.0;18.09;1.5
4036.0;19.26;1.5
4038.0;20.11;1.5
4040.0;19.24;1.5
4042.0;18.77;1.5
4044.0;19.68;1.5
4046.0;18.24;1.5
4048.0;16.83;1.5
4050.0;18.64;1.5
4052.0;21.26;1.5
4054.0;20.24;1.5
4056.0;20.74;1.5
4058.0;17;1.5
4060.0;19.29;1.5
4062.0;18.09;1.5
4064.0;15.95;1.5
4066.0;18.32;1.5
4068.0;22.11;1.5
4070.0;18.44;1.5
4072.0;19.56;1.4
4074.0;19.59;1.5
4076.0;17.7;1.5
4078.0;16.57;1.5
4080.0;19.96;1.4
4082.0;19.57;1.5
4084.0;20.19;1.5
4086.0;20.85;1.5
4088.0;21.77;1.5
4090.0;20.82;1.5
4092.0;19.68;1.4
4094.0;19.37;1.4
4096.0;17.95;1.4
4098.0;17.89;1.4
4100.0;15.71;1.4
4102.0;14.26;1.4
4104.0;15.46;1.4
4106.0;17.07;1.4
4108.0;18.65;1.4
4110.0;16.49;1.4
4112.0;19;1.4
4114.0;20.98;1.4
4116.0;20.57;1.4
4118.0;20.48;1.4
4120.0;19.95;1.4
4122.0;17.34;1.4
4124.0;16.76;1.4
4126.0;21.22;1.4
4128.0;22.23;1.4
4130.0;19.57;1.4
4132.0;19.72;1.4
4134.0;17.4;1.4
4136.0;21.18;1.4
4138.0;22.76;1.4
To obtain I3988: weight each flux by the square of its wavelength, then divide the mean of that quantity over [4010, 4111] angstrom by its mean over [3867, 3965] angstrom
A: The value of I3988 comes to 1.58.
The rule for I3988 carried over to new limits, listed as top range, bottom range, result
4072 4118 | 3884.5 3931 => 1.55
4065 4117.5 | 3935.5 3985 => 1.60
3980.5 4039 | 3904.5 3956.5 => 1.53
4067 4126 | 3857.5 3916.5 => 1.58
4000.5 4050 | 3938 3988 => 1.52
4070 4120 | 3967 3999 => 1.37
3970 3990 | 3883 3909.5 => 1.13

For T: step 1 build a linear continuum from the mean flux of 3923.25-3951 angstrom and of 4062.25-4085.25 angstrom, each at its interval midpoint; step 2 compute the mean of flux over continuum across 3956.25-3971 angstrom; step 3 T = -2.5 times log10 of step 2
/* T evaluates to 0.20 mag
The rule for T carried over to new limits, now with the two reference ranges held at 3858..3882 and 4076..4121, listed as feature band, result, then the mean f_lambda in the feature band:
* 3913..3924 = -0.05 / 14.7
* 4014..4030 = -0.21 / 20.2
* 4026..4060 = -0.11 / 19.2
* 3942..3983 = 0.20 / 12.6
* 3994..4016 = -0.17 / 19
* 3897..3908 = -0.05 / 14.3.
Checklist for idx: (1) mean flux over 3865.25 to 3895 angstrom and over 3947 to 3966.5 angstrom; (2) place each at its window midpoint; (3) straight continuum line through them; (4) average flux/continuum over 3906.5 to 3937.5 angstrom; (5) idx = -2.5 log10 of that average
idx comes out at 0.10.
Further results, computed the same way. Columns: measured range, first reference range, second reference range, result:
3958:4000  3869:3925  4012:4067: 0.22 mag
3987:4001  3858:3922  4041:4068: -0.07 mag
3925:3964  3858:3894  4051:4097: 0.23 mag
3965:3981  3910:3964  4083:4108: 0.38 mag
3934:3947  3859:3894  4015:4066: 0.31 mag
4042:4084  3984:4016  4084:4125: -0.02 mag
